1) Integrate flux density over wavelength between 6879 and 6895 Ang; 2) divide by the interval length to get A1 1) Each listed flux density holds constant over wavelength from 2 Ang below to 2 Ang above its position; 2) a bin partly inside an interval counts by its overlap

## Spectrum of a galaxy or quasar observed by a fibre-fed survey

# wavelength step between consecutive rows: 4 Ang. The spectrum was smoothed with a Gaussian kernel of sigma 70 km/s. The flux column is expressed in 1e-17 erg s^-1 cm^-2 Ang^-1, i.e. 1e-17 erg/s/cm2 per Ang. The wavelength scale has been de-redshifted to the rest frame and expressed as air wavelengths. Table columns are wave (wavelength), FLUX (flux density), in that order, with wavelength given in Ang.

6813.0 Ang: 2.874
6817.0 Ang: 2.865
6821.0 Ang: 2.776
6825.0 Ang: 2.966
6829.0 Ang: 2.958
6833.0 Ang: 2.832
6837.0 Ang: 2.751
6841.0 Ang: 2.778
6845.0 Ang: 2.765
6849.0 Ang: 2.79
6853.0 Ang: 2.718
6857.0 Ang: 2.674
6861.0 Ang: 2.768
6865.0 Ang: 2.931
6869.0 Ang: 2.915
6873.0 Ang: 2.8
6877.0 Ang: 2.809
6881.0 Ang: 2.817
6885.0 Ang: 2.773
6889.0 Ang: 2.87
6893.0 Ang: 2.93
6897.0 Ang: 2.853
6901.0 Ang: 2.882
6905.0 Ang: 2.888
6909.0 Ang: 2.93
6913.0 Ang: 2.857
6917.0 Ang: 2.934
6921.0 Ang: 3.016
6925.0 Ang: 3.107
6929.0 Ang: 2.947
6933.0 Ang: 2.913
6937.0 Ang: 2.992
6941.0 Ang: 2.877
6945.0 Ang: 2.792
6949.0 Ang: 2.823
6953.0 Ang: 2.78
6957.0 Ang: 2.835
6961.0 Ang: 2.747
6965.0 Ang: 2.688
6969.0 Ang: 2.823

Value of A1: 2.85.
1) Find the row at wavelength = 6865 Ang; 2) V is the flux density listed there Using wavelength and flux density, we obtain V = 2.931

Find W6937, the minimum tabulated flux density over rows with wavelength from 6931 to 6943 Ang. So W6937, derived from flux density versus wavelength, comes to 2.877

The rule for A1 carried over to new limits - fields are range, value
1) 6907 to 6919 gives 2.91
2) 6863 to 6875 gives 2.88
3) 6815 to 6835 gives 2.88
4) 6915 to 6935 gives 2.98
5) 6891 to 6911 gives 2.9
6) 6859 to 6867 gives 2.85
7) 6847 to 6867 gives 2.78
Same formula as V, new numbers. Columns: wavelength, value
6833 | 2.832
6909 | 2.93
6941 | 2.877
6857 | 2.674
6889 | 2.87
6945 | 2.792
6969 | 2.823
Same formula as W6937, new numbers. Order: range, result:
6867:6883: 2.8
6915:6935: 2.913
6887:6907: 2.853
